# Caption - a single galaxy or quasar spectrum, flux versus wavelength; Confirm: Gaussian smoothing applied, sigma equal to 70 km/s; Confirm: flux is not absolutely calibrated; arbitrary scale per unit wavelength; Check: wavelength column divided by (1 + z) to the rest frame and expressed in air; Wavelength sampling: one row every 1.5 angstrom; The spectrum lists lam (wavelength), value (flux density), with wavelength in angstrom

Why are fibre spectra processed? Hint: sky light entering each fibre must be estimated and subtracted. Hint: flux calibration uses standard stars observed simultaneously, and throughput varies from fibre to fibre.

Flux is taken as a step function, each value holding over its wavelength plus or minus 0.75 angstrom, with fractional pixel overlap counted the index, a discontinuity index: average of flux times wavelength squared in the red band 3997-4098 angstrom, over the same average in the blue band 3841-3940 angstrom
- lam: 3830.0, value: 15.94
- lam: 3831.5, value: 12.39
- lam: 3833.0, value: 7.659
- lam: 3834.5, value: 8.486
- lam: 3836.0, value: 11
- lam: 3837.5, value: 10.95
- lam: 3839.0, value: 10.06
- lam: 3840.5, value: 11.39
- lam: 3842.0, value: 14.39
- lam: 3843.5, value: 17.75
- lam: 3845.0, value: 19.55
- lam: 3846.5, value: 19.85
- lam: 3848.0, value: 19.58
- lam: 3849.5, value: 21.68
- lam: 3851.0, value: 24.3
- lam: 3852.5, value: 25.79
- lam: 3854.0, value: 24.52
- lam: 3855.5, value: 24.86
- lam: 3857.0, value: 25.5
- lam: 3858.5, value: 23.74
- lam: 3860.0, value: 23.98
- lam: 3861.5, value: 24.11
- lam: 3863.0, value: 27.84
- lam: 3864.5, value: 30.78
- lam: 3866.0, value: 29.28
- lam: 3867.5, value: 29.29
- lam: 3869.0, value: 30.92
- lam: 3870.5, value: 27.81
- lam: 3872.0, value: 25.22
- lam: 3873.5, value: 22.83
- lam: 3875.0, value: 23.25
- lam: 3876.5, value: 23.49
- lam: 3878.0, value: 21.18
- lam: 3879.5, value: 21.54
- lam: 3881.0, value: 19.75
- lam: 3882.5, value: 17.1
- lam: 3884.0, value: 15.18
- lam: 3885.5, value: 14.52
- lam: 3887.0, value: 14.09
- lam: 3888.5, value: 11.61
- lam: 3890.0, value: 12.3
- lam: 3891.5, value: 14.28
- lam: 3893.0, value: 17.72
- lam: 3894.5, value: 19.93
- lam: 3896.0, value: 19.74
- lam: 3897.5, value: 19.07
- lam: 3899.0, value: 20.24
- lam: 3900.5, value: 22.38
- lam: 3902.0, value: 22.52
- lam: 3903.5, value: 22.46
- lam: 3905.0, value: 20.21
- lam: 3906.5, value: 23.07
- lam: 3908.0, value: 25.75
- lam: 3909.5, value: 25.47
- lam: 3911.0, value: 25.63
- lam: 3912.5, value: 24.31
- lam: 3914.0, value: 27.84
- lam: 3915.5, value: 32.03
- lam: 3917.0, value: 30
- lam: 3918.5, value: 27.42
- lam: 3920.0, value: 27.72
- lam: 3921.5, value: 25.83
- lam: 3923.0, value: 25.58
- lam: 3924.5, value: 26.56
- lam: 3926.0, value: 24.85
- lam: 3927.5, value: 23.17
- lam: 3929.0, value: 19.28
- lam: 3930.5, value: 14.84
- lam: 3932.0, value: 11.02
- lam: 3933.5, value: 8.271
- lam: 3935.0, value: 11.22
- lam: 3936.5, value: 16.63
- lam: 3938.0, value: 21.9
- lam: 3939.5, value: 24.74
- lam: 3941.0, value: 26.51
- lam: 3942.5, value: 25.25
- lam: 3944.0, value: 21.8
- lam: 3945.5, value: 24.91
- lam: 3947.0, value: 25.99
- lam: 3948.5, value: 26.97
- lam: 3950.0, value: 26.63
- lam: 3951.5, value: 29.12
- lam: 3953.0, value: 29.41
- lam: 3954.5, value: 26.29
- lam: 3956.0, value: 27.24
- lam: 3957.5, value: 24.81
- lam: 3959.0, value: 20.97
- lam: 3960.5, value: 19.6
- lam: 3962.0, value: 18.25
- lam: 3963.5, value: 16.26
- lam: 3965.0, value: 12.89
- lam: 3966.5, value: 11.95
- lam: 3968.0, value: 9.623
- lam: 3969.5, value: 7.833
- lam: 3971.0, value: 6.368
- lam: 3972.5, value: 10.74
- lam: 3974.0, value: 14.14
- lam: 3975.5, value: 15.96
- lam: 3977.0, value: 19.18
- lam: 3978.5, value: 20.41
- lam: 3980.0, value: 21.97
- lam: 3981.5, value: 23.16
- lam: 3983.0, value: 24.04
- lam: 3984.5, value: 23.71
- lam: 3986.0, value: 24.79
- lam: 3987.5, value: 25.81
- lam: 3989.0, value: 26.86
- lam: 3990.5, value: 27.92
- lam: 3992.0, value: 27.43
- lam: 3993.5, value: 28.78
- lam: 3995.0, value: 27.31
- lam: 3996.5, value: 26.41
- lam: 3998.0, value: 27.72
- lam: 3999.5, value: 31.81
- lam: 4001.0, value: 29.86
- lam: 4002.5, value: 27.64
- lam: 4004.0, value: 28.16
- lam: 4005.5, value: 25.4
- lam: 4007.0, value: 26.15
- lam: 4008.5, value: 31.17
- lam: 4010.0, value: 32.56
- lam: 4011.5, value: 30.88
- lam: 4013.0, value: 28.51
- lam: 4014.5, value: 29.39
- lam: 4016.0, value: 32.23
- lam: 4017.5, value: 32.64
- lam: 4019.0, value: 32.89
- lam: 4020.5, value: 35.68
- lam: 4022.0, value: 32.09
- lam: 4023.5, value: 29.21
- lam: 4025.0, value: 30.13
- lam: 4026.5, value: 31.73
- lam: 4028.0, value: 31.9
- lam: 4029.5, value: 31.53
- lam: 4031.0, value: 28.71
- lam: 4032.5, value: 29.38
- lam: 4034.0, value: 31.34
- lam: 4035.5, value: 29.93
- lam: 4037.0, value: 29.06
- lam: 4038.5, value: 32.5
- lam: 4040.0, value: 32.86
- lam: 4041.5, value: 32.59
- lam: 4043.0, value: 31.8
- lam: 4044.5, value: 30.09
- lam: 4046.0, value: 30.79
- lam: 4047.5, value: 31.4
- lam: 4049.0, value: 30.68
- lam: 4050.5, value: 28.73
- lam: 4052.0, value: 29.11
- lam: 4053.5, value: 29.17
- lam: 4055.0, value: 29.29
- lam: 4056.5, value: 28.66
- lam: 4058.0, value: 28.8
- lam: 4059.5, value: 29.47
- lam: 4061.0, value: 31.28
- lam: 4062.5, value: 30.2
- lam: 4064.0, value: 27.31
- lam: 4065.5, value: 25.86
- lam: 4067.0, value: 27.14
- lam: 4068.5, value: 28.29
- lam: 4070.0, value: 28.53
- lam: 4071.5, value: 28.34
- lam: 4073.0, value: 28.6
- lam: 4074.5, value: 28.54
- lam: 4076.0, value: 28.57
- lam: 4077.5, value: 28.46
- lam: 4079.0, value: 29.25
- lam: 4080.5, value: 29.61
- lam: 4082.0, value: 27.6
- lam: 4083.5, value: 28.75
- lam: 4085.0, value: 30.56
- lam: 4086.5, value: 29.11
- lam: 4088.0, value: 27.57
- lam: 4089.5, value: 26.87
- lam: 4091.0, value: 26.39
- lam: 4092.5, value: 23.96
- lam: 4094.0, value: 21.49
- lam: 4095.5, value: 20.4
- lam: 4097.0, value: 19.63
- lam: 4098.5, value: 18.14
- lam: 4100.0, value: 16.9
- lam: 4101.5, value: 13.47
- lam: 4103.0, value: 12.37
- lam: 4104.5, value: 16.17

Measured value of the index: 1.44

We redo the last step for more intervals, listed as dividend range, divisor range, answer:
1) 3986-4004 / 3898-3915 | 1.23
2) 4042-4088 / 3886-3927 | 1.40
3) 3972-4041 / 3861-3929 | 1.28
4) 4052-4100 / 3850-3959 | 1.29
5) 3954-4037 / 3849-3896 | 1.21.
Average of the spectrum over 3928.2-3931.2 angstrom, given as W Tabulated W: 17.2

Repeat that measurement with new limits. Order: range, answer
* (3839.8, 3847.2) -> 16.6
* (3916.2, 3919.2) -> 28.8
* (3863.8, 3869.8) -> 30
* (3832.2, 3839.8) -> 9.66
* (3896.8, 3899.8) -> 19.7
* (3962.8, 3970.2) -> 11.7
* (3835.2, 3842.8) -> 11.6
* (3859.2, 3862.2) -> 24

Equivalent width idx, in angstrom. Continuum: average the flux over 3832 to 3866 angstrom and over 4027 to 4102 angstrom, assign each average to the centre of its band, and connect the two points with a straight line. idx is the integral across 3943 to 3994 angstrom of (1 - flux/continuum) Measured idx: 6.4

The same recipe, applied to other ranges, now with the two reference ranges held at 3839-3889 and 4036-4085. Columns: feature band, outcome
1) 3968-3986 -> 6.3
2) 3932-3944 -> 2.9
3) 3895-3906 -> 1.1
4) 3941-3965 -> 1.3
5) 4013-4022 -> -1.4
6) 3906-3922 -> -2.1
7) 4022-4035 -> -1.1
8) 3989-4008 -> -0.6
